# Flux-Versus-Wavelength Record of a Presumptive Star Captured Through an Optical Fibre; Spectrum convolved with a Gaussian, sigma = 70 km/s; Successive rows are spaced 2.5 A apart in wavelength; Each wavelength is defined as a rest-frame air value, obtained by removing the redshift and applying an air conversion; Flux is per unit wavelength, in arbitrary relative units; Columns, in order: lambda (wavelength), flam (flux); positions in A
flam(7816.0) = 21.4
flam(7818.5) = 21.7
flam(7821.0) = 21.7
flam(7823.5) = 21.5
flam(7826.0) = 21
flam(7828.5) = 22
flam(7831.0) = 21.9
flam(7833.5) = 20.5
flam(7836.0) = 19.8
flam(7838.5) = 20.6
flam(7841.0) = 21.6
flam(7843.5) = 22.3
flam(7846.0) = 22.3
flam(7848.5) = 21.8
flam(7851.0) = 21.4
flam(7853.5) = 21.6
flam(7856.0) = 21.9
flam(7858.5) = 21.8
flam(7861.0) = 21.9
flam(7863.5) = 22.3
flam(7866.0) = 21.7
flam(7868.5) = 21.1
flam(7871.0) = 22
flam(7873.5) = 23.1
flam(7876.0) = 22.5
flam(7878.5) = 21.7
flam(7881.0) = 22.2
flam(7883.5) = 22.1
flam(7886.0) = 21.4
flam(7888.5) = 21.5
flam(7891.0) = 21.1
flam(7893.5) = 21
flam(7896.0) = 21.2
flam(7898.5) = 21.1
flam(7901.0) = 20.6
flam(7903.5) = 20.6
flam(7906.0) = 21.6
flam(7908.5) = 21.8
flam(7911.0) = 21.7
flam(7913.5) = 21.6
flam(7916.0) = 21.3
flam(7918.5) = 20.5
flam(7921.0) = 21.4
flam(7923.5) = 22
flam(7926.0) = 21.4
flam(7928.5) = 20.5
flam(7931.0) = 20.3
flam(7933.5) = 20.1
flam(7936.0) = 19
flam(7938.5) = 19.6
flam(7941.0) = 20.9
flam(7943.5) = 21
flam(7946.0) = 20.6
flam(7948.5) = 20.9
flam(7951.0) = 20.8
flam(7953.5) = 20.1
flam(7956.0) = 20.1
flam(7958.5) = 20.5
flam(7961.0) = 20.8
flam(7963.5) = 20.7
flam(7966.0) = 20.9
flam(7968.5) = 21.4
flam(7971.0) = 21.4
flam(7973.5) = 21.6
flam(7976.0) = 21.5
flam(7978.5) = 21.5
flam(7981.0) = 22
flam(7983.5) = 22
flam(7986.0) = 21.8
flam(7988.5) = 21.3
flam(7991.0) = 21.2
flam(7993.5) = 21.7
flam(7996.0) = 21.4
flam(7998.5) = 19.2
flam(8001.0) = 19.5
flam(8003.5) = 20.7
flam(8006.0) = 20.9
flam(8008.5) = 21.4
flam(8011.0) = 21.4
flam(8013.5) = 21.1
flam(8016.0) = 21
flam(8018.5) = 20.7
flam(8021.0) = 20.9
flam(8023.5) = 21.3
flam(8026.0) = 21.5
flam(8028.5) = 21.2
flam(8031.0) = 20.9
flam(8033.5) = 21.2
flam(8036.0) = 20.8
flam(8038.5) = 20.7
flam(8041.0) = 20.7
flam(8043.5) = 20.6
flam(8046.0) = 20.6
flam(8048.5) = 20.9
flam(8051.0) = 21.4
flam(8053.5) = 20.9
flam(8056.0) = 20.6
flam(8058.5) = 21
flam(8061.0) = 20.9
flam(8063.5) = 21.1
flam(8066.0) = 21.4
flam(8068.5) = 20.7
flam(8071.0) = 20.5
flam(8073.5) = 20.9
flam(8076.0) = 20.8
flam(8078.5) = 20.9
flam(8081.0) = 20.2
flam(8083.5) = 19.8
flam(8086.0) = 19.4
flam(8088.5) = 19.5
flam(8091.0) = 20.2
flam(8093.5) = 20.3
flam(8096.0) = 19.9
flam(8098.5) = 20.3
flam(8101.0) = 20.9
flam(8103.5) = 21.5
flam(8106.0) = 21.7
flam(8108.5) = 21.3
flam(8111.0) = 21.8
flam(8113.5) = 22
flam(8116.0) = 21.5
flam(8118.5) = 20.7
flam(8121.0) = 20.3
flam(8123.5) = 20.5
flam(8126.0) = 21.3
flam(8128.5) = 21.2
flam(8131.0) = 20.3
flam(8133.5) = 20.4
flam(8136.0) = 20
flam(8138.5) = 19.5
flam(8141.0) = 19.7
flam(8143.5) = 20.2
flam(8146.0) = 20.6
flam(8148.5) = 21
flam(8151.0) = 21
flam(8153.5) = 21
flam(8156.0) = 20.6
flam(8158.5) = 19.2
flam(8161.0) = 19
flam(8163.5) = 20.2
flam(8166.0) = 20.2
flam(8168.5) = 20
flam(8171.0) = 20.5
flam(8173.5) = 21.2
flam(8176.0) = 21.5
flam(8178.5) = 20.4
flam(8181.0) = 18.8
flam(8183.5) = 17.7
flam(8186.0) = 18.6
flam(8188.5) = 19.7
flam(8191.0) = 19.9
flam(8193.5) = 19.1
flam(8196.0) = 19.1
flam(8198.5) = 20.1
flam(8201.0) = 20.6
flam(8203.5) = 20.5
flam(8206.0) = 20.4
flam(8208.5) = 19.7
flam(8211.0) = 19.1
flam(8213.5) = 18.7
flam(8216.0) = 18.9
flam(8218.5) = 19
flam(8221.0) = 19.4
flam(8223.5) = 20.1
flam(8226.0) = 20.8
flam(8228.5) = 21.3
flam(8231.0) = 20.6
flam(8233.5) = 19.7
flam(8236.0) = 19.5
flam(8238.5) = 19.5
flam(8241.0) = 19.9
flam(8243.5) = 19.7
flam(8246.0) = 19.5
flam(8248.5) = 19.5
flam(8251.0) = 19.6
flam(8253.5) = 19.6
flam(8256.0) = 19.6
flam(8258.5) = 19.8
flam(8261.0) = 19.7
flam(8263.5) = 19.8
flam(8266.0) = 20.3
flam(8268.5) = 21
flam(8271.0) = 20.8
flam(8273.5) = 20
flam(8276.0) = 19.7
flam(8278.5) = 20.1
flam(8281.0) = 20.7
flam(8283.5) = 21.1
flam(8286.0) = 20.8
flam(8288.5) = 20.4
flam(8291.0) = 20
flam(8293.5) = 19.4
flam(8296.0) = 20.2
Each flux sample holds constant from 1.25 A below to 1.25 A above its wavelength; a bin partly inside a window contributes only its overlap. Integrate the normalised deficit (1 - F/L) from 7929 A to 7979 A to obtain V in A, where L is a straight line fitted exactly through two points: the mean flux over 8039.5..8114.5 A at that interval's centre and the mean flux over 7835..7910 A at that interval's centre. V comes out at 1.4 A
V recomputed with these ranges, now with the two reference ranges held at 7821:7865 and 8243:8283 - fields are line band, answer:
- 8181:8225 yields 1.7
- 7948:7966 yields 0.5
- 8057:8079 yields -0.2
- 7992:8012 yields 0.2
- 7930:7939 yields 0.6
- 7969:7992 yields -0.6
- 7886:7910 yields 0.2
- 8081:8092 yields 0.5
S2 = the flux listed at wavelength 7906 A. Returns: 21.6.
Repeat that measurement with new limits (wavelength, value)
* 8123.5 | 20.5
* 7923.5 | 22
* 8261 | 19.7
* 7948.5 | 20.9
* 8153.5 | 21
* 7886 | 21.4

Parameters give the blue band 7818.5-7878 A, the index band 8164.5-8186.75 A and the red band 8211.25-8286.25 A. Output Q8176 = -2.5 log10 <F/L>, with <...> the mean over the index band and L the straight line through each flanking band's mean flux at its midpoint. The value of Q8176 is 0.02 mag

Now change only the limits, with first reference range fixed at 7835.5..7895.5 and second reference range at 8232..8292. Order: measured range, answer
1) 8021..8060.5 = 0.00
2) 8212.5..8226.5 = 0.04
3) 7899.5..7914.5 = 0.01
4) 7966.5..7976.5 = -0.01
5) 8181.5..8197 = 0.07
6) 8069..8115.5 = 0.00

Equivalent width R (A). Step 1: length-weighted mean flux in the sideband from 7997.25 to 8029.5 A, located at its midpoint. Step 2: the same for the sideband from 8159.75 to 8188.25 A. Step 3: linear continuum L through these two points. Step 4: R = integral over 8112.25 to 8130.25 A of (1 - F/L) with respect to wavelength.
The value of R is -0.8 A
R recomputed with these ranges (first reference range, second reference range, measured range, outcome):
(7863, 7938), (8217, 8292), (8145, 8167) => 0.1 A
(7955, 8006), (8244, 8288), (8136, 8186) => 0.9 A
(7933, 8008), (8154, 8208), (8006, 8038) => -0.8 A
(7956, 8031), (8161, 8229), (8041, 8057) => -0.1 A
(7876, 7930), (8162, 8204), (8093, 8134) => -1.4 A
